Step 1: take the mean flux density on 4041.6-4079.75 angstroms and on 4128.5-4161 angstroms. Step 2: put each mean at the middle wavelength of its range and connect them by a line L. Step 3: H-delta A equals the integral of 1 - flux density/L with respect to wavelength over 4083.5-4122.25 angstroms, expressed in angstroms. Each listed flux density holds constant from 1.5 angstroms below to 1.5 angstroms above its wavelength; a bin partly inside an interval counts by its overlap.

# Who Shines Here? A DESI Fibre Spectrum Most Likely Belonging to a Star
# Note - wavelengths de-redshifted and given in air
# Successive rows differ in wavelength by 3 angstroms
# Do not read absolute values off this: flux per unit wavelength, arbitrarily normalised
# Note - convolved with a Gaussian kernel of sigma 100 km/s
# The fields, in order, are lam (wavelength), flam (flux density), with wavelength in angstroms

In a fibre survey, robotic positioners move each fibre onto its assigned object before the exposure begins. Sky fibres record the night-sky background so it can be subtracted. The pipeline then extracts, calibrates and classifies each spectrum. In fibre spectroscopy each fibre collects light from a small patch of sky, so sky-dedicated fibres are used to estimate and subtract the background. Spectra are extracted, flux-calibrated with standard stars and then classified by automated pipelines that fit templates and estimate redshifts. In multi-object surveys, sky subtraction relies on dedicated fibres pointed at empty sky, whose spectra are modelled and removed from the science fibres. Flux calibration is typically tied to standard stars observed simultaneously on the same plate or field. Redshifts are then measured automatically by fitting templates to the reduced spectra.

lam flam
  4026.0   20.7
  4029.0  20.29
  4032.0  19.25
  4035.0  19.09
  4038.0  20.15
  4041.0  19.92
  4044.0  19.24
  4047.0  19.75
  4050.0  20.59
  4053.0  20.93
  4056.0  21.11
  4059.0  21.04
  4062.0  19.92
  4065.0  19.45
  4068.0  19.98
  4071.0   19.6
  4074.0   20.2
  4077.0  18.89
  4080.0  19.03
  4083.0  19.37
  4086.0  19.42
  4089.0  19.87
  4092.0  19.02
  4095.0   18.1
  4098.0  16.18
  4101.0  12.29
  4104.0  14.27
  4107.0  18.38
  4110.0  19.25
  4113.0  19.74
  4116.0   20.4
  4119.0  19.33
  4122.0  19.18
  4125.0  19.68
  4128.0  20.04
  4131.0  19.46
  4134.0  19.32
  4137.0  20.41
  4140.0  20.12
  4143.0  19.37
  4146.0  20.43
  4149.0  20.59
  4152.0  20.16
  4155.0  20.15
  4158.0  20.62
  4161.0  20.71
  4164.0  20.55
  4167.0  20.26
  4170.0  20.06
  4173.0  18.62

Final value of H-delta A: 3.8 angstroms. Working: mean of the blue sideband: 20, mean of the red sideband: 20.1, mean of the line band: 18.1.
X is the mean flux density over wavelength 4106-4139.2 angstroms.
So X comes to 19.6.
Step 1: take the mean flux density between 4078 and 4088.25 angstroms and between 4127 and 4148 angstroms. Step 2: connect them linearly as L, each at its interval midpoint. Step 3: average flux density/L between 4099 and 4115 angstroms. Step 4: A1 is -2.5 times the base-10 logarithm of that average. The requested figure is 0.16 mag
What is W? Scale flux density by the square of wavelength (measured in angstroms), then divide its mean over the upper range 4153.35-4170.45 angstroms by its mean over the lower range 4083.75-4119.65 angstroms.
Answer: 1.17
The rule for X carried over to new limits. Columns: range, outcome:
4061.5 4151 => 19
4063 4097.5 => 19.3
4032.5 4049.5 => 19.7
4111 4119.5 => 19.8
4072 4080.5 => 19.4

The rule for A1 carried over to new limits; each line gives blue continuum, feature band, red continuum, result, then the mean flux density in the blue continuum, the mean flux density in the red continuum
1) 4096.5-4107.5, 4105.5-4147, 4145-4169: -0.14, 15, 20.4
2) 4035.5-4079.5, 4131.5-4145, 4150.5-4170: 0.03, 20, 20.4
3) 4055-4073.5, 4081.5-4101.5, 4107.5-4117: 0.11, 20.2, 19.6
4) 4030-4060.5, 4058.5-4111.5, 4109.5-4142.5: 0.08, 20.1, 19.7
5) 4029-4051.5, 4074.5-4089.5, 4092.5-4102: -0.14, 19.8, 16.1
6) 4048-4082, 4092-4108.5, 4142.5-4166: 0.24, 20.1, 20.4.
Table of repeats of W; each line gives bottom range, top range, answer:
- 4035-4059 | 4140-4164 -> 1.06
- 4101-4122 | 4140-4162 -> 1.14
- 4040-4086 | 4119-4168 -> 1.05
